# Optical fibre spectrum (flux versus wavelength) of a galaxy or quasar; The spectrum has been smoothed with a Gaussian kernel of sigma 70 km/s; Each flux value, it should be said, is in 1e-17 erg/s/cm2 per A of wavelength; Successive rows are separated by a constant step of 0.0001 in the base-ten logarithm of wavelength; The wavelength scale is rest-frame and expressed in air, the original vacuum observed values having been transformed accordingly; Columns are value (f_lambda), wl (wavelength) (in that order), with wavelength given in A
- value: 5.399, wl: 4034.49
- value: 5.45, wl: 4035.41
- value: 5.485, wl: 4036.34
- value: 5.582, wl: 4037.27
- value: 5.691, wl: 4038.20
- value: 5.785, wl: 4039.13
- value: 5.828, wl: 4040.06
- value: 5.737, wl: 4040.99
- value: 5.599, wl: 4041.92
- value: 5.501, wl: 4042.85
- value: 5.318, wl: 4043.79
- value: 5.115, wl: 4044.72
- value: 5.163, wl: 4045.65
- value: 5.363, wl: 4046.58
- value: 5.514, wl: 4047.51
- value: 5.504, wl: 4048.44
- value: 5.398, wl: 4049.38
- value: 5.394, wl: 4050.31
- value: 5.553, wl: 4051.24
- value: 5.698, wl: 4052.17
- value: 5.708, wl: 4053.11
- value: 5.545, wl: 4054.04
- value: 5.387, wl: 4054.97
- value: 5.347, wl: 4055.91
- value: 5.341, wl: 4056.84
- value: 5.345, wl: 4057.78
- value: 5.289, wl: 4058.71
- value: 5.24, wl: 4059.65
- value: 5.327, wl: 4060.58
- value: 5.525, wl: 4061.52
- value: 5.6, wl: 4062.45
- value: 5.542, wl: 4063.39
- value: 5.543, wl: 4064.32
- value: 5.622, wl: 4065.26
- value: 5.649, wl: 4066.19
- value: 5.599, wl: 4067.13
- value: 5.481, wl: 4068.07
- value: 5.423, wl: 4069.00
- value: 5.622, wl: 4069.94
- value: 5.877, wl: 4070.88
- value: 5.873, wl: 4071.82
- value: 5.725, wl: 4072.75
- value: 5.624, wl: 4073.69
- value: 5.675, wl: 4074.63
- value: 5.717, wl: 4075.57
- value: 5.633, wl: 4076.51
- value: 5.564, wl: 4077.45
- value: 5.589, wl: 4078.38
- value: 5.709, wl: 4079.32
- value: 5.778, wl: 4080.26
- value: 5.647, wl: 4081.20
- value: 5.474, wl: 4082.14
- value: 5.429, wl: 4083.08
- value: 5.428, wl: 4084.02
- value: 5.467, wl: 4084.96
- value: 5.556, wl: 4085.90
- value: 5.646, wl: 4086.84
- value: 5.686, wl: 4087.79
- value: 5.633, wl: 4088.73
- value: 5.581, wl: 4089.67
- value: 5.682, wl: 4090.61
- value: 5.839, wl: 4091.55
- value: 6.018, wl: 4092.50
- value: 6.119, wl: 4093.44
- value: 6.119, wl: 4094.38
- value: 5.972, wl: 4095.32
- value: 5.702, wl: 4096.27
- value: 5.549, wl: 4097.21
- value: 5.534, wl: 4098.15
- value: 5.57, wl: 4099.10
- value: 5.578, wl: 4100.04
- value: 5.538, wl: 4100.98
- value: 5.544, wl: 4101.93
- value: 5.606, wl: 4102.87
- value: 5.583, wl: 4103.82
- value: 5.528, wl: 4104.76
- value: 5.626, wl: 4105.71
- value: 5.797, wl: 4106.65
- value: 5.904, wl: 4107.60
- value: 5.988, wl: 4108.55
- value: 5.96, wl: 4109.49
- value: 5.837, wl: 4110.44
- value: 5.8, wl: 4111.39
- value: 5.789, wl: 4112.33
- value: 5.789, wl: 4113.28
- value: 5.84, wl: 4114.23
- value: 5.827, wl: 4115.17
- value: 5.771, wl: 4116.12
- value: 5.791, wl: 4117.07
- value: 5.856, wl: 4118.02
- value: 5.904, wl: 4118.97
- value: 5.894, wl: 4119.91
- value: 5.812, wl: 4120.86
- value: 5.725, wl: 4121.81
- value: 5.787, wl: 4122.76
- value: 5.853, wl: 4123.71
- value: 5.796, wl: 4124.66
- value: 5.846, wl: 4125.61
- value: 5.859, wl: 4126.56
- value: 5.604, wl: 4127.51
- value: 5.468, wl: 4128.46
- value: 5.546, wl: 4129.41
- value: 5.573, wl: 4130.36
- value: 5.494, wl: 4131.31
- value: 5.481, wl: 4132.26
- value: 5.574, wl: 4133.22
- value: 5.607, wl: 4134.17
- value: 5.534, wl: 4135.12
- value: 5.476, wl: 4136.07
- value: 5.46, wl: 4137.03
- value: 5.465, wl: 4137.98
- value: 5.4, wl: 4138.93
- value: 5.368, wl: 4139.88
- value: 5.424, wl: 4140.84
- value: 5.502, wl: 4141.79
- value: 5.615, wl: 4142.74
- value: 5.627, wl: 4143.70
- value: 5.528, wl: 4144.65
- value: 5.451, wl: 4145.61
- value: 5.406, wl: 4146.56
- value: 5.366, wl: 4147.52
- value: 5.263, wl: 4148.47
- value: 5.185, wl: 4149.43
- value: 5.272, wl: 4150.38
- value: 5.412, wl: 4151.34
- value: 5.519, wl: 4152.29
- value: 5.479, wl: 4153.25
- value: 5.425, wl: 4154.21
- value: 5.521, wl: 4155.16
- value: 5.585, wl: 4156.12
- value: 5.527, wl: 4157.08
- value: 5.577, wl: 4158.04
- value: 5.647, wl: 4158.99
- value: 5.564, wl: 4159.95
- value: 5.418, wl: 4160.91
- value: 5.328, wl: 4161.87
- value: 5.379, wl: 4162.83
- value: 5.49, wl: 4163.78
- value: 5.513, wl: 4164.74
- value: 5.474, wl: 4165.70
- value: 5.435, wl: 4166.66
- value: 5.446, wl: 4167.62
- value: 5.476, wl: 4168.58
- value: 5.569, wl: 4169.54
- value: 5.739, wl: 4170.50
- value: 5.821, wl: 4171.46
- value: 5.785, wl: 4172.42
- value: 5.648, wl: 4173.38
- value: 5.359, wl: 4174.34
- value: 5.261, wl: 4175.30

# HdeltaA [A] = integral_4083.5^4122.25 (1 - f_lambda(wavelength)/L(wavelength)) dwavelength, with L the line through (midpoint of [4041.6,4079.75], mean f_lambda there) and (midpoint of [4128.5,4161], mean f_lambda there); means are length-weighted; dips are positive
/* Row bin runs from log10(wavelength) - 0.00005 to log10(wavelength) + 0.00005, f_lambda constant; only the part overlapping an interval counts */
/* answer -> -1.7 A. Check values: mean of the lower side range 5.52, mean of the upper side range 5.48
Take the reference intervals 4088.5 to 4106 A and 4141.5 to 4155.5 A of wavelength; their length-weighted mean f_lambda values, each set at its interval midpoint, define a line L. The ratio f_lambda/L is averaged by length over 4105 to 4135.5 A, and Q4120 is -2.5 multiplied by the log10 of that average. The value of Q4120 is -0.03 mag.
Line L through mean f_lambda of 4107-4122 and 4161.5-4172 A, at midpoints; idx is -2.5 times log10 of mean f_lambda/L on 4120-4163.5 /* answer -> 0.03 mag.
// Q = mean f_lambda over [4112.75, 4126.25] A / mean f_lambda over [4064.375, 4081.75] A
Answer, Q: 1.03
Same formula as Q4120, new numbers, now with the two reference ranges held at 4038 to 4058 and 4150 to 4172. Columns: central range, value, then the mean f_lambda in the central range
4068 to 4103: -0.03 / 5.67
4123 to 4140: -0.02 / 5.59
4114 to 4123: -0.06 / 5.82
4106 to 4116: -0.07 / 5.85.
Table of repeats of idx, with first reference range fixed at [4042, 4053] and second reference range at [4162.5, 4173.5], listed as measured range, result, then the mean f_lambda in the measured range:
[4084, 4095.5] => -0.05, 5.76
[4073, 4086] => -0.03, 5.6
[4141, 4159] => 0.02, 5.47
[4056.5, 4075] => -0.02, 5.55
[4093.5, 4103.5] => -0.04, 5.69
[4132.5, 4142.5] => 0.01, 5.48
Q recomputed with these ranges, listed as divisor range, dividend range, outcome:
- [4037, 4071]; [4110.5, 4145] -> 1.03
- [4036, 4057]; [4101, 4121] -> 1.05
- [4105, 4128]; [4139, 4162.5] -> 0.94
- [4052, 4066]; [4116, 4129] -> 1.06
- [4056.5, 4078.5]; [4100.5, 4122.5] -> 1.04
